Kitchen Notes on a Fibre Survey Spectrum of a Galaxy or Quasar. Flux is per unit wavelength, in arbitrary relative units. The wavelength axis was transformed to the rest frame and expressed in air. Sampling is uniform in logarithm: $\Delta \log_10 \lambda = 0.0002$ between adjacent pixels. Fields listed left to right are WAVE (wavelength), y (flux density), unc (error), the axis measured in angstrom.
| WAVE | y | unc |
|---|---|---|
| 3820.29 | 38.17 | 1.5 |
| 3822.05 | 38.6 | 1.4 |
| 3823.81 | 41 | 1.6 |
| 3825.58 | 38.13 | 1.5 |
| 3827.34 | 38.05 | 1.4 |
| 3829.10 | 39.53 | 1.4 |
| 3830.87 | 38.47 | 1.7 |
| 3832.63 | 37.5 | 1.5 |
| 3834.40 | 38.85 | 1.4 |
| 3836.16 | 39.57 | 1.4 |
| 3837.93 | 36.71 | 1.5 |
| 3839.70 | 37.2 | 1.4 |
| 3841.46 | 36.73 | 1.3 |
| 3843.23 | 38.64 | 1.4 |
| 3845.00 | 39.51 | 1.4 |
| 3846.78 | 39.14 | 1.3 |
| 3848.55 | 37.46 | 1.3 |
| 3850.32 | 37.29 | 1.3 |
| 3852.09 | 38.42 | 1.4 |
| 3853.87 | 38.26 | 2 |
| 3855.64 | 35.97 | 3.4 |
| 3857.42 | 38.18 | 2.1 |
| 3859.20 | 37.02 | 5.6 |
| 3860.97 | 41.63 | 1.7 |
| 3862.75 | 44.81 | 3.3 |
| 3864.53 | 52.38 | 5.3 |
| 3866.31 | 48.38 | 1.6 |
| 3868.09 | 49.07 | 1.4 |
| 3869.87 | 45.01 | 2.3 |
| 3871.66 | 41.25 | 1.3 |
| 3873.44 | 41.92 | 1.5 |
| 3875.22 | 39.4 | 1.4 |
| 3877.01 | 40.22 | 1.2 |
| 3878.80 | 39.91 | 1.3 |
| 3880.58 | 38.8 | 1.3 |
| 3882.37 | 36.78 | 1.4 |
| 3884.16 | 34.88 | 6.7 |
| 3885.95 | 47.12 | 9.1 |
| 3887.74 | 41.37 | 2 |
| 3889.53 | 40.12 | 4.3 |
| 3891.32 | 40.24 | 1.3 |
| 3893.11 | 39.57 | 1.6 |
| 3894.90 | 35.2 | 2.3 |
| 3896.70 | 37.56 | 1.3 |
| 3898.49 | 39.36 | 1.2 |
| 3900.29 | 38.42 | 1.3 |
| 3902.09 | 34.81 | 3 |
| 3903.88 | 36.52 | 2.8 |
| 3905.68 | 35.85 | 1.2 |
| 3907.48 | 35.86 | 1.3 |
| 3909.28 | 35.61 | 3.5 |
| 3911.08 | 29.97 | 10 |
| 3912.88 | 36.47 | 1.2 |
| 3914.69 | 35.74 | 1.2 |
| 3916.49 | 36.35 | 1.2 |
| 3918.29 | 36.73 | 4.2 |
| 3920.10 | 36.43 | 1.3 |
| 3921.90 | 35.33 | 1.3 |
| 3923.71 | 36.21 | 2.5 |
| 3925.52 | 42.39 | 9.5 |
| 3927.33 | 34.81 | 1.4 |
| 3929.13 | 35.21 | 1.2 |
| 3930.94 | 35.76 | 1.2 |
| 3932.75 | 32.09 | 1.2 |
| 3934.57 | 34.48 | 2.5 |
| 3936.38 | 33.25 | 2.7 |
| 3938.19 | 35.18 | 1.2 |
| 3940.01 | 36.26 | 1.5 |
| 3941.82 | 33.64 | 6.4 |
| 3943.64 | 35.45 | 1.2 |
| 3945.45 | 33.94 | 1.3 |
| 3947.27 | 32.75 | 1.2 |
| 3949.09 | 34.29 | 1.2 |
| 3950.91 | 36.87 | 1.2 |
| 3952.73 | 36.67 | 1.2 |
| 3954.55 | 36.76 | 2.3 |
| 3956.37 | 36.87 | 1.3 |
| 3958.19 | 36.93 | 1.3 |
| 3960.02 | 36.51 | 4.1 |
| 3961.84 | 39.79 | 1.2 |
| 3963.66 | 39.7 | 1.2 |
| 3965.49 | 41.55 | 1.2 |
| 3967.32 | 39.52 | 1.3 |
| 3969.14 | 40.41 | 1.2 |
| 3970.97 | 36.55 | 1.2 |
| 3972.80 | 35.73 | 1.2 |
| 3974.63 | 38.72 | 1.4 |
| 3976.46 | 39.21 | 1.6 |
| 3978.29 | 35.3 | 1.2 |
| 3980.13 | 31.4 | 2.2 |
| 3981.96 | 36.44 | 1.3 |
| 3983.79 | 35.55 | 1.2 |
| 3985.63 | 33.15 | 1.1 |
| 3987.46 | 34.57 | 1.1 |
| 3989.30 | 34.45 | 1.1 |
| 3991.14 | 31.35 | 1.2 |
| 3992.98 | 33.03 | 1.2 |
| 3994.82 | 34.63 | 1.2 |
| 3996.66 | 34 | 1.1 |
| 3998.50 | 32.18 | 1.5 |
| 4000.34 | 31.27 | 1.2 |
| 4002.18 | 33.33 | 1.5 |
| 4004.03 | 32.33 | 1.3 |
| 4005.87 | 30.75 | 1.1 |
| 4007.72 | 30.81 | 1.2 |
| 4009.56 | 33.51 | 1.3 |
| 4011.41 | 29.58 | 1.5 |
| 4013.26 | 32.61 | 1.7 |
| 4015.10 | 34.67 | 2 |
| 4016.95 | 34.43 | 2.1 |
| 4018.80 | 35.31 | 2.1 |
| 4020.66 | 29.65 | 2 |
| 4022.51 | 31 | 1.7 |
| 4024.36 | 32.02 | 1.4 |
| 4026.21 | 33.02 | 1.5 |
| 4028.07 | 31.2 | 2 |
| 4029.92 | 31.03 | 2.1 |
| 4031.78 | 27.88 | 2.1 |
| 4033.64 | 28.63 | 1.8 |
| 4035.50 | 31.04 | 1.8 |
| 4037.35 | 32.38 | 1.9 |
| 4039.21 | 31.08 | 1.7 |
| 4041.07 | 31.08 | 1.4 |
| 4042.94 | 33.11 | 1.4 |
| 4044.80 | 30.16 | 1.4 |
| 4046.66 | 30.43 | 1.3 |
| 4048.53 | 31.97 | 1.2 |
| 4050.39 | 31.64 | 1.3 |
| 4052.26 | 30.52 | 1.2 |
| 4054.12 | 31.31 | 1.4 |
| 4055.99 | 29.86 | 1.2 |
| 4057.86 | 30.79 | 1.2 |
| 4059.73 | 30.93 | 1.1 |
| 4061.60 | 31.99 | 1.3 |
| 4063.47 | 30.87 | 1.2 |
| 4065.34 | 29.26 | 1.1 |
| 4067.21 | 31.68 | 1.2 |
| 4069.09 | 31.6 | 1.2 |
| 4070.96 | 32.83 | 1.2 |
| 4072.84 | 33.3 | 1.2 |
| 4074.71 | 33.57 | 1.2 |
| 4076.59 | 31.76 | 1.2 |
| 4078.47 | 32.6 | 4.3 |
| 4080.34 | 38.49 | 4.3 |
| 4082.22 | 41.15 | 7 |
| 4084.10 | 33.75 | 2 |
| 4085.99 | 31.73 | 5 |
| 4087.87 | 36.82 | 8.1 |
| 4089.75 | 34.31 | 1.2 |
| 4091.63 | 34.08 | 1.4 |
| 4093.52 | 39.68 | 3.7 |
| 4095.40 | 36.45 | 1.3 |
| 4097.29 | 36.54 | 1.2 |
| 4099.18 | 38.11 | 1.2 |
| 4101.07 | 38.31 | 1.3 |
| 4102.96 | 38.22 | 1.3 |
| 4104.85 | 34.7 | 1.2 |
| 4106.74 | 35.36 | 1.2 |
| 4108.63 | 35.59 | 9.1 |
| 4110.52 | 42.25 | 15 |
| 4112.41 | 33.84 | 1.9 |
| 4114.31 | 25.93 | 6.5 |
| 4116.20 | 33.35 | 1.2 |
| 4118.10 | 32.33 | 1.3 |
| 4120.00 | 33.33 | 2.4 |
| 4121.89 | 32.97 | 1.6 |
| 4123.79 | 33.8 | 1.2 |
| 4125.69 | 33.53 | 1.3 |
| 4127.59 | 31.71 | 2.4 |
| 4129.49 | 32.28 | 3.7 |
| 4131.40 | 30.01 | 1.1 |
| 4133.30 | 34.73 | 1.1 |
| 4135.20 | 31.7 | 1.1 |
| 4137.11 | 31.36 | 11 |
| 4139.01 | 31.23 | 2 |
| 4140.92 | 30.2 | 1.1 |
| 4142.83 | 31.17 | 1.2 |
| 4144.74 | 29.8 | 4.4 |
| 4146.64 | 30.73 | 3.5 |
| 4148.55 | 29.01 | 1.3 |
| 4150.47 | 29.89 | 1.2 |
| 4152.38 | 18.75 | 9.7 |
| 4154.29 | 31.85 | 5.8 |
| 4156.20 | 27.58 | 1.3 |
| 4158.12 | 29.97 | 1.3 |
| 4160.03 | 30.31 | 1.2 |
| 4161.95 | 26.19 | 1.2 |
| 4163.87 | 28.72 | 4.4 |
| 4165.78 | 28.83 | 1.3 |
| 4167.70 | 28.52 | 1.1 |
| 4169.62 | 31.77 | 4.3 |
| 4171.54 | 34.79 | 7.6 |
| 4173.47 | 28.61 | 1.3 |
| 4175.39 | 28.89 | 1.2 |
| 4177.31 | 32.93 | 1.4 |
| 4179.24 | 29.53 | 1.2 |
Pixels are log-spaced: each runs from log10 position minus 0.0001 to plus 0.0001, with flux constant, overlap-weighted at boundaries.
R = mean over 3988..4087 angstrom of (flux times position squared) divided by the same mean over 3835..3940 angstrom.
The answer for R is 0.90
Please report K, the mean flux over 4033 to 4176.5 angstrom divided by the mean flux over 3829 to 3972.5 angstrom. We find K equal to 0.8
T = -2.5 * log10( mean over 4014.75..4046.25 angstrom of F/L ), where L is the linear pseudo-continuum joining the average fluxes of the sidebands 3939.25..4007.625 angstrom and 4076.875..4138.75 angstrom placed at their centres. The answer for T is 0.11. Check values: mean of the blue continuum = 35.4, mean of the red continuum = 34.6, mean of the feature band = 31.5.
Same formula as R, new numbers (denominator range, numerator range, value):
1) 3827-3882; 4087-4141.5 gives 0.97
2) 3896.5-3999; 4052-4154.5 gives 0.99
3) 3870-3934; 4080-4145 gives 1.01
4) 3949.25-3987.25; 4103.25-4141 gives 0.97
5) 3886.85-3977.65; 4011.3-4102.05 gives 0.95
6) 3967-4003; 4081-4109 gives 1.10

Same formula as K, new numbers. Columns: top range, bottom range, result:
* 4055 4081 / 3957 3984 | 0.85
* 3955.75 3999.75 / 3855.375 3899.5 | 0.88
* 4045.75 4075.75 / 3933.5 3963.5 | 0.88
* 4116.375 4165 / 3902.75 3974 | 0.84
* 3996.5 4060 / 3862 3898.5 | 0.76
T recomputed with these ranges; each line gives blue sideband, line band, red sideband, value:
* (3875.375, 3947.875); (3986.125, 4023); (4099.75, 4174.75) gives 0.06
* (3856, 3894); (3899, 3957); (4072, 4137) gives 0.13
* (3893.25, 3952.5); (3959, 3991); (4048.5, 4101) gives -0.06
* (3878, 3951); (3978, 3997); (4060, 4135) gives 0.05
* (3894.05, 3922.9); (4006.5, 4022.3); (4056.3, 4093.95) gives 0.06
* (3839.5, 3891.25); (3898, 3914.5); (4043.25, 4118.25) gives 0.10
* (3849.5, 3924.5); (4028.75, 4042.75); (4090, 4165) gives 0.14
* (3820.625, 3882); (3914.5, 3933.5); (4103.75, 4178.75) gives 0.05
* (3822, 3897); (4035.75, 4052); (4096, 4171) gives 0.10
